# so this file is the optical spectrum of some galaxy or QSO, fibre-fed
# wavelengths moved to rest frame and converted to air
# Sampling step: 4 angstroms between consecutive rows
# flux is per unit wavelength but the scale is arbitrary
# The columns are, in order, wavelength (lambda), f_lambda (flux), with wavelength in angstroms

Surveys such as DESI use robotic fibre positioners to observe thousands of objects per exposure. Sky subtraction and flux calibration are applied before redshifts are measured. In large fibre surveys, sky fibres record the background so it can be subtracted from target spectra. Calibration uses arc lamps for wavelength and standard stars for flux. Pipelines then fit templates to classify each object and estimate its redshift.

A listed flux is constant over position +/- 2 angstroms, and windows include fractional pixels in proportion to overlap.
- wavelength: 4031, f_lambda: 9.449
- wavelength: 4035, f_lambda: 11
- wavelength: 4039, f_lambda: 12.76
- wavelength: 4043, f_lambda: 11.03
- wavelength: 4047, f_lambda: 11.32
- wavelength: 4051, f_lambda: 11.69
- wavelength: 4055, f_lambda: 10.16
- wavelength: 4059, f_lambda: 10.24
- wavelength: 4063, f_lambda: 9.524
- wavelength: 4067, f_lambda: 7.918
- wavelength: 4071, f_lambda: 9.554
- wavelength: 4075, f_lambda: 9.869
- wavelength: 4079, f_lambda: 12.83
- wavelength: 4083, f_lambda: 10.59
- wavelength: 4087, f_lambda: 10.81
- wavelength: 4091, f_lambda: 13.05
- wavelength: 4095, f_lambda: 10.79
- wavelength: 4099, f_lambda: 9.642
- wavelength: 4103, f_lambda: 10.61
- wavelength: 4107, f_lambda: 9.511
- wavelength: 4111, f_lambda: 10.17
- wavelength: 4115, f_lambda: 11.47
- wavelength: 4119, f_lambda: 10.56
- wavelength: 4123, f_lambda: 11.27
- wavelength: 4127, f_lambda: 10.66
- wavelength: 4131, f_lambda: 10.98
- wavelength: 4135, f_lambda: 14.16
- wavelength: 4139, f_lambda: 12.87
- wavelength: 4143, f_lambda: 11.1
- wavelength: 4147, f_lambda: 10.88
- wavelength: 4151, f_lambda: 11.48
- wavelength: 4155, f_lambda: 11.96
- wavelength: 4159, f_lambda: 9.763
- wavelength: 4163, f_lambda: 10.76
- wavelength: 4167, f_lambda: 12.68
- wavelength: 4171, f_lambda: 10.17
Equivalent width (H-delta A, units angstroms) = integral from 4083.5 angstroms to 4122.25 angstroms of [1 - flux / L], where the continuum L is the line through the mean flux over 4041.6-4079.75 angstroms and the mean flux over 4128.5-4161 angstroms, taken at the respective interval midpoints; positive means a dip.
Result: 0.8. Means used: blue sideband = 10.3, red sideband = 11.6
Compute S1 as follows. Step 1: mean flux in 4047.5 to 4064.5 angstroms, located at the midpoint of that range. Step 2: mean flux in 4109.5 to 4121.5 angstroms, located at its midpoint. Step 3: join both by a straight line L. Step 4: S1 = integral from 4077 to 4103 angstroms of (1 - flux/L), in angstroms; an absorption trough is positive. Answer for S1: -1.39 angstroms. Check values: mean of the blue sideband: 10.5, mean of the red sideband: 10.8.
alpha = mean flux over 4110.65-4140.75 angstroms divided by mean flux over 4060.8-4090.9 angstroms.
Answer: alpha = 1.1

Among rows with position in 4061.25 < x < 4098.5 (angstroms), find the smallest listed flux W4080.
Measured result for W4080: 7.918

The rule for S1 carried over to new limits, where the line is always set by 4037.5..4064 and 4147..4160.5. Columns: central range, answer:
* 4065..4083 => 1.5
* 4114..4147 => -1.6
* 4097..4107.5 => 1.0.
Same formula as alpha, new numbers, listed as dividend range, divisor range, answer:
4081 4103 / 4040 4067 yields 1.04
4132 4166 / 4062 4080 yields 1.19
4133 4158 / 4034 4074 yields 1.14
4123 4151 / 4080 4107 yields 1.08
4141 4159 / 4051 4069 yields 1.15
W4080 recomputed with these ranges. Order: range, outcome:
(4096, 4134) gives 9.511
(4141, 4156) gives 10.88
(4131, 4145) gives 10.98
